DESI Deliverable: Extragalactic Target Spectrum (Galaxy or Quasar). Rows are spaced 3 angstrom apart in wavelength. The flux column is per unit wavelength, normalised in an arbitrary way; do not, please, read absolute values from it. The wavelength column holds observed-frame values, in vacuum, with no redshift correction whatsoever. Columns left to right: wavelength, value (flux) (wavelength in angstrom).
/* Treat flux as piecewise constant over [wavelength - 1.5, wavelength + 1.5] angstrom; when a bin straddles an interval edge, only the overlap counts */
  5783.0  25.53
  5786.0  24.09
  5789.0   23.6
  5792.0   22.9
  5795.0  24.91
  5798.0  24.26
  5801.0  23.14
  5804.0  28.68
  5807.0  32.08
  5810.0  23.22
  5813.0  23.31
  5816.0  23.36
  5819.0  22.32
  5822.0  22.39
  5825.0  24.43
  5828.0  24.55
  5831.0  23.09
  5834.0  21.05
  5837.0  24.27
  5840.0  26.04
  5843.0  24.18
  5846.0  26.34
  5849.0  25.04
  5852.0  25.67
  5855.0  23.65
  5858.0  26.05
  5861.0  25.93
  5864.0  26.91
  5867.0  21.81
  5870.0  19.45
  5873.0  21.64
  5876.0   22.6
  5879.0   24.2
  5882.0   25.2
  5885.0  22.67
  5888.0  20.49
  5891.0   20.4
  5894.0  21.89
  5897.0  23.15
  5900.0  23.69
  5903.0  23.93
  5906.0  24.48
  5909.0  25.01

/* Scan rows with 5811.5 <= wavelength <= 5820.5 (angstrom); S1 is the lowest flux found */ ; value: 22.32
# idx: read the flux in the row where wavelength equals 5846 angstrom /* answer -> 26.34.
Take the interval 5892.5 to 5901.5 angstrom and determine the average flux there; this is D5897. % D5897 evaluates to 22.9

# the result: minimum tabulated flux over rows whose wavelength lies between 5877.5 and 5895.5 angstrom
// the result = 20.4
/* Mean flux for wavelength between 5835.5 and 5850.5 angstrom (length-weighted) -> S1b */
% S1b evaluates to 25.2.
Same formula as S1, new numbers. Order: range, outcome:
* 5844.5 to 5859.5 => 23.65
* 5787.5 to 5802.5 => 22.9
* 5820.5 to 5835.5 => 21.05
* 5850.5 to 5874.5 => 19.45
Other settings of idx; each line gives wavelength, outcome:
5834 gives 21.05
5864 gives 26.91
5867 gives 21.81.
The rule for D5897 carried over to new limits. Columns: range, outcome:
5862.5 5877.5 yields 22.5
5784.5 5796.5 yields 23.9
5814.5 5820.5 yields 22.8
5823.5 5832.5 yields 24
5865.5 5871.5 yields 20.6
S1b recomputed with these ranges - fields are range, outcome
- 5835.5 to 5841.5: 25.2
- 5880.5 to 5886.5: 23.9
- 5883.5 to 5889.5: 21.6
